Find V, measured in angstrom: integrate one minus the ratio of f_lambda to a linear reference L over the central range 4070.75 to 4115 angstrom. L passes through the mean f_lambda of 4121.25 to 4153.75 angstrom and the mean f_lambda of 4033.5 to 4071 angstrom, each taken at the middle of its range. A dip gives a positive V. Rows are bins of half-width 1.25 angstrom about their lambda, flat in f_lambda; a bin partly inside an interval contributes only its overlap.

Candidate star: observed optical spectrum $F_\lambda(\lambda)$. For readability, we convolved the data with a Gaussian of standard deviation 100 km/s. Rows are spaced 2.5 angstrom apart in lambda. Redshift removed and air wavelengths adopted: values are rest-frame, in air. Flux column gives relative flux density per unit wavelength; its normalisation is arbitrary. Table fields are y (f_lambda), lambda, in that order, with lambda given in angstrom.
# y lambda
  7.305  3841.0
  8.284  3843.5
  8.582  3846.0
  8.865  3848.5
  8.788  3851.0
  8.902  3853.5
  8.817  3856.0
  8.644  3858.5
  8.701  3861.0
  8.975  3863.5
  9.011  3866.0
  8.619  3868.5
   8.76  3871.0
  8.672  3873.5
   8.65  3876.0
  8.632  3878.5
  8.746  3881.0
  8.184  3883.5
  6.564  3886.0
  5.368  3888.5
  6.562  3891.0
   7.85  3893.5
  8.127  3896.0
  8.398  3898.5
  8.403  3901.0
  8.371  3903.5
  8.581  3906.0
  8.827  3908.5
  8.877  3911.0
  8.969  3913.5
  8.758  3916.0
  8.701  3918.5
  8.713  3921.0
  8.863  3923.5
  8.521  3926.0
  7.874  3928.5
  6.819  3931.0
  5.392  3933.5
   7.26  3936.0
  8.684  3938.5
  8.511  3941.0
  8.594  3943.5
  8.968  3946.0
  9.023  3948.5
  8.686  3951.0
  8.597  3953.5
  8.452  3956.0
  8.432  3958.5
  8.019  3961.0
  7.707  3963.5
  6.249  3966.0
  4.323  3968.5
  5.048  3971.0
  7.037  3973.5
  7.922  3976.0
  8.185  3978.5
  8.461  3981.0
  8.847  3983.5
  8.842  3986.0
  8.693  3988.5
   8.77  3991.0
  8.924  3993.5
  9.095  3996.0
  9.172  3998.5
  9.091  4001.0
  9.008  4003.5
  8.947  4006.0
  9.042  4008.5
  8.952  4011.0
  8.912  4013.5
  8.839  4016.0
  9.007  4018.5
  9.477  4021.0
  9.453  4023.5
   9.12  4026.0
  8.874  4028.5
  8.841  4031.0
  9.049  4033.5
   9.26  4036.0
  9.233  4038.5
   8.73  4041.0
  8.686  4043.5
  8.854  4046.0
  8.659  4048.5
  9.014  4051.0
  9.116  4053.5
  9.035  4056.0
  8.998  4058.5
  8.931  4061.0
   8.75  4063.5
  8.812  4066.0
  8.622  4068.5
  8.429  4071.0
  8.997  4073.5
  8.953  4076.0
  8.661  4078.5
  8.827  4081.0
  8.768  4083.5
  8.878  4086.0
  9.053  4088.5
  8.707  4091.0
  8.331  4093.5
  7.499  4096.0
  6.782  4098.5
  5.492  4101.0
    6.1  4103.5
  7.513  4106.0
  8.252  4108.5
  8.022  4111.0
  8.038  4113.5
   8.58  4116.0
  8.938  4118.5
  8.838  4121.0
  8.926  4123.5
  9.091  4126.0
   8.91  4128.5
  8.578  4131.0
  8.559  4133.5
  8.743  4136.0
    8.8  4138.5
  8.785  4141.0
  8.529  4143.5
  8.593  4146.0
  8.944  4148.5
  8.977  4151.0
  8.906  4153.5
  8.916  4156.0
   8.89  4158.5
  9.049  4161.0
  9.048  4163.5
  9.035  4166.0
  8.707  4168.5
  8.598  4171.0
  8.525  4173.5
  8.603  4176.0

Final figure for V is 3.9 angstrom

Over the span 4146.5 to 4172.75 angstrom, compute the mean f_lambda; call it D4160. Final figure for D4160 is 8.89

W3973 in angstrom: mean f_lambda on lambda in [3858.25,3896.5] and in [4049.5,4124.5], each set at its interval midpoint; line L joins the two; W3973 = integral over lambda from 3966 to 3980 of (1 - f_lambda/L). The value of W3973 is 2.94 angstrom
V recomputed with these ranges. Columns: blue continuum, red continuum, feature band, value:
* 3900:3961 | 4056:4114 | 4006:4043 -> -3.3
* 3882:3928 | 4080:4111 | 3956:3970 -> 1.8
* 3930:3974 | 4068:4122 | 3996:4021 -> -3.9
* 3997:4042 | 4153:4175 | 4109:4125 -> 0.7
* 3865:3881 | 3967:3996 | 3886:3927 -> 1.1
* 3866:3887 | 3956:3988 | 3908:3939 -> -0.7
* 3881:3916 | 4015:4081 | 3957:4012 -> 2.7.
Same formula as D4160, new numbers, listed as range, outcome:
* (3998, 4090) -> 8.94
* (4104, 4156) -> 8.6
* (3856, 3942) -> 8.2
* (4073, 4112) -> 8.03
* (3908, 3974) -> 7.92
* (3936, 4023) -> 8.36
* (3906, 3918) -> 8.82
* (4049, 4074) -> 8.86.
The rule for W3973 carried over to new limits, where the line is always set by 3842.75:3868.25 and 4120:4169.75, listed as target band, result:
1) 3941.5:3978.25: 4.64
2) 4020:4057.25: -0.90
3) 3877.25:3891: 2.12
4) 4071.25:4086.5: 0.01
